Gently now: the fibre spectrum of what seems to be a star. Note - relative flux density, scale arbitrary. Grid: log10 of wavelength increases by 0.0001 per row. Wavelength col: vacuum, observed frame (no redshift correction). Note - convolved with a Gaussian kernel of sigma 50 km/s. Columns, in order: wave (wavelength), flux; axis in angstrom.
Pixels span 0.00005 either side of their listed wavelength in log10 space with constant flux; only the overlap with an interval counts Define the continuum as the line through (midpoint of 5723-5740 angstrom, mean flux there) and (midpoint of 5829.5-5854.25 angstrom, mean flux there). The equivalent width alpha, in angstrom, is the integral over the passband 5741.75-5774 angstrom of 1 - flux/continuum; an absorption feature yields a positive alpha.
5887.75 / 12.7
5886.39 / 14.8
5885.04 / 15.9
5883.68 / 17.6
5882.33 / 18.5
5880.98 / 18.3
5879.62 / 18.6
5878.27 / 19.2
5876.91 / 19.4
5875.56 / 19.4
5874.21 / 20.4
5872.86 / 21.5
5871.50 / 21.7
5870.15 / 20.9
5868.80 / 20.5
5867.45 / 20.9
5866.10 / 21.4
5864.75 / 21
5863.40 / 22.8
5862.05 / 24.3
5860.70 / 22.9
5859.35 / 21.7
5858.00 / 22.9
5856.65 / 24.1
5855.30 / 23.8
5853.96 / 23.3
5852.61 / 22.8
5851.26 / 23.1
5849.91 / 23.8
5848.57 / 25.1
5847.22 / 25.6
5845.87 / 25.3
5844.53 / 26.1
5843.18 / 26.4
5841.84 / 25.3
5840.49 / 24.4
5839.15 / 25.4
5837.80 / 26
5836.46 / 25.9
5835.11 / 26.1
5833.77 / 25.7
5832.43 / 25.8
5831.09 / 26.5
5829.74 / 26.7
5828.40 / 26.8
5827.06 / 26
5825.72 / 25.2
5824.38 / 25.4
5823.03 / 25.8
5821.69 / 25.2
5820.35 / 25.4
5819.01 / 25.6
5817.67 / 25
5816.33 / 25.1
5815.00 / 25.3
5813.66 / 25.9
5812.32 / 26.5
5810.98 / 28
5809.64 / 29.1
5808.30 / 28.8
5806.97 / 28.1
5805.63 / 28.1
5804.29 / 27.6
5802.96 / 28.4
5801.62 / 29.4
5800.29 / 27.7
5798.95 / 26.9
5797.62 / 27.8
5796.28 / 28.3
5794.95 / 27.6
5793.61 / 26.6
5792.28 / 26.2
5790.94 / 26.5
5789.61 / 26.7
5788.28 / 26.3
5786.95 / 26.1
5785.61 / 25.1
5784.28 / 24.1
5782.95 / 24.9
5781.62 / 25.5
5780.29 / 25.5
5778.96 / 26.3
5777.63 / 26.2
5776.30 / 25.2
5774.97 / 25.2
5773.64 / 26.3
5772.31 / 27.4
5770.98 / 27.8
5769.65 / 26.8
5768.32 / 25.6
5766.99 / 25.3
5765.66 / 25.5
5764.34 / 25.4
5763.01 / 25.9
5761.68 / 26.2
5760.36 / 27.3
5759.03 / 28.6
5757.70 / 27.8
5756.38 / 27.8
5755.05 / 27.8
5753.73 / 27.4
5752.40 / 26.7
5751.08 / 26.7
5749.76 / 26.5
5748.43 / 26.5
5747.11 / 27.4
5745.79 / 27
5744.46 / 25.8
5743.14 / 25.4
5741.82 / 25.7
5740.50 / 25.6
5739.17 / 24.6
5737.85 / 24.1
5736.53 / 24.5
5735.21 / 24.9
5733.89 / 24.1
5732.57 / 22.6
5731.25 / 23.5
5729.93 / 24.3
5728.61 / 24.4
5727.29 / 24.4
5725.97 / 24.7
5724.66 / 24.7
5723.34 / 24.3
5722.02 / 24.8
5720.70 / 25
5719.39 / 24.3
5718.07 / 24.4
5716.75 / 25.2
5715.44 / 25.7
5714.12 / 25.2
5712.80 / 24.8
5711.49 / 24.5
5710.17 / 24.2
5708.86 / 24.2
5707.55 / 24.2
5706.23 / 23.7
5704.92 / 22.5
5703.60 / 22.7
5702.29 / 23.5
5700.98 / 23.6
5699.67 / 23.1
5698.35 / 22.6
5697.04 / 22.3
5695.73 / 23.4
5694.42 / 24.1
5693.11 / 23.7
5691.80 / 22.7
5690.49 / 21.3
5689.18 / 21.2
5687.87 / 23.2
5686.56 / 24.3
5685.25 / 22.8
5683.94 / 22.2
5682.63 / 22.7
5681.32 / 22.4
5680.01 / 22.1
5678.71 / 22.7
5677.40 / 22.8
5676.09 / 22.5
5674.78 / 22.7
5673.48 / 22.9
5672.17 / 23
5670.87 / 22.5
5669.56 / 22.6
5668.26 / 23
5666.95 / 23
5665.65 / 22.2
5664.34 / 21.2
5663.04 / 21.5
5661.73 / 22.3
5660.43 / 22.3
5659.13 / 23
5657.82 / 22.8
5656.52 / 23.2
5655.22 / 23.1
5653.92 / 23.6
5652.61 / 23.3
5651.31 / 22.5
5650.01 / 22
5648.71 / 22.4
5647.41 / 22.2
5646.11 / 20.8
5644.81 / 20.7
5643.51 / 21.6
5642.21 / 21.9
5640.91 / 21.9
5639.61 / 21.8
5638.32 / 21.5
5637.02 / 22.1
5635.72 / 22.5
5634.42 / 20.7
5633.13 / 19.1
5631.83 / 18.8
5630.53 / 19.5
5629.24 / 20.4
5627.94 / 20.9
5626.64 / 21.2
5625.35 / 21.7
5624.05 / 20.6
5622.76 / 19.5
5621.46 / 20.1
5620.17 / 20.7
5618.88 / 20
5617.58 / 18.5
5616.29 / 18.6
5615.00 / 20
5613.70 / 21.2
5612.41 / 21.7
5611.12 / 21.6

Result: -2.9 angstrom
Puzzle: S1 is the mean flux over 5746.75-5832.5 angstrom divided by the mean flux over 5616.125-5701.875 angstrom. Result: 1.21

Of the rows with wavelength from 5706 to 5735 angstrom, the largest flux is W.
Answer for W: 25.7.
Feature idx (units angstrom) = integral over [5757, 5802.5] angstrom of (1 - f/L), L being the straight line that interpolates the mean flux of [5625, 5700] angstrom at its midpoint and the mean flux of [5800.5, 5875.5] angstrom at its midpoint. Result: -4.7 angstrom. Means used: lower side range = 22.2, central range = 26.5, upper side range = 24.9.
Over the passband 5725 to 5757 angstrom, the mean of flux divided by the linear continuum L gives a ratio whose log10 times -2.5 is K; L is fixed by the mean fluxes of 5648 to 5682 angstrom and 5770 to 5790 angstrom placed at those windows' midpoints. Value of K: -0.031 mag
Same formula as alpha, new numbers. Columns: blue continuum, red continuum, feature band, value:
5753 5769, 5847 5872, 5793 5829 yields -3.2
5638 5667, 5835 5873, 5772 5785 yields -1.4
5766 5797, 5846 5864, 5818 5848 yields -1.7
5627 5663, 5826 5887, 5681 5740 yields -4.6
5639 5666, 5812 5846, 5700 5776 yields -4.5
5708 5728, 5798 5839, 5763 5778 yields -0.2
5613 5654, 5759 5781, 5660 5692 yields 0.2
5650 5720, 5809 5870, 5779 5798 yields -1.6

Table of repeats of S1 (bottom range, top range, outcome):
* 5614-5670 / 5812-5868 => 1.15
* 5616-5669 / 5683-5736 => 1.11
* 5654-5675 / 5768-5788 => 1.14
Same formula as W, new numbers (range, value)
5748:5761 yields 28.6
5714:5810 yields 29.4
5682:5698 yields 24.3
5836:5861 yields 26.4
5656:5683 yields 23.2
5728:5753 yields 27.4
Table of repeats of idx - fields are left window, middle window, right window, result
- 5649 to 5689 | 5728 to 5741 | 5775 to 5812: 0.3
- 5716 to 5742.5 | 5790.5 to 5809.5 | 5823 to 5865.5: -2.4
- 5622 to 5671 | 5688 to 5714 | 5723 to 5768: 0.7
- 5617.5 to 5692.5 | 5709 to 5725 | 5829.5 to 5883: -1.8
